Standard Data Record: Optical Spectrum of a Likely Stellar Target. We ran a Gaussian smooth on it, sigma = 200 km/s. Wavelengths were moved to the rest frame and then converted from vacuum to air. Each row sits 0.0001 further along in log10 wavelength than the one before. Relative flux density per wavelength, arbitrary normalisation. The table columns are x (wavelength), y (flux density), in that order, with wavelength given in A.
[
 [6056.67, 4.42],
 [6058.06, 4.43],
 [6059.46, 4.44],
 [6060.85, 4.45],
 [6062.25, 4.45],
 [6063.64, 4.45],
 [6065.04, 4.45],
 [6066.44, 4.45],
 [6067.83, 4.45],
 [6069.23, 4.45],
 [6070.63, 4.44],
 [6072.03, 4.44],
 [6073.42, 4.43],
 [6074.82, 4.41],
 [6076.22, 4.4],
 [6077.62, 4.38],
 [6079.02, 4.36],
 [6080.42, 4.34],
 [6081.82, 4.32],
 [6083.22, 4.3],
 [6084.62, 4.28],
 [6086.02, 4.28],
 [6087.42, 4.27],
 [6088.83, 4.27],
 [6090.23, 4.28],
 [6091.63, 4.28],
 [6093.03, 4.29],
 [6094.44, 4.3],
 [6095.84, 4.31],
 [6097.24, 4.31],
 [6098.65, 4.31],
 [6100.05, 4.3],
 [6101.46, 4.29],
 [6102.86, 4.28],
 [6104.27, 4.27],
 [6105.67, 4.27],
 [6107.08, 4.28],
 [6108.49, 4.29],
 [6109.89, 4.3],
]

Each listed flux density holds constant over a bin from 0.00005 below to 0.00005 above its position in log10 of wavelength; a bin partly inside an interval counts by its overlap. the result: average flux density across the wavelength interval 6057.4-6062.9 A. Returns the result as 4.44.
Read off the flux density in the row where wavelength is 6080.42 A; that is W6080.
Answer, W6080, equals 4.34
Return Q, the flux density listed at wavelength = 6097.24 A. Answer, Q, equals 4.31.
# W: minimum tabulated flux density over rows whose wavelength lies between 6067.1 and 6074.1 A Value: 4.43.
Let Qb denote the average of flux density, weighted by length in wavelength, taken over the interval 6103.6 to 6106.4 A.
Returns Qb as 4.27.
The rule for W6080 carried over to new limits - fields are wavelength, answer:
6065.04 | 4.45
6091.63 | 4.28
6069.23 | 4.45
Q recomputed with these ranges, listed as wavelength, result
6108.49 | 4.29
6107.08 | 4.28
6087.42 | 4.27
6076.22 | 4.4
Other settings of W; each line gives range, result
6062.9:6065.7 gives 4.45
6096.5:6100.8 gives 4.3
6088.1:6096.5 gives 4.27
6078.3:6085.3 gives 4.28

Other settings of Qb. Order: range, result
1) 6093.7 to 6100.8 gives 4.3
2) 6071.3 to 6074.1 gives 4.45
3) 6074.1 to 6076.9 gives 4.4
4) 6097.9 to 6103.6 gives 4.29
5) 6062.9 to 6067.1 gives 4.45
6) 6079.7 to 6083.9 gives 4.32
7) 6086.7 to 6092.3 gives 4.27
